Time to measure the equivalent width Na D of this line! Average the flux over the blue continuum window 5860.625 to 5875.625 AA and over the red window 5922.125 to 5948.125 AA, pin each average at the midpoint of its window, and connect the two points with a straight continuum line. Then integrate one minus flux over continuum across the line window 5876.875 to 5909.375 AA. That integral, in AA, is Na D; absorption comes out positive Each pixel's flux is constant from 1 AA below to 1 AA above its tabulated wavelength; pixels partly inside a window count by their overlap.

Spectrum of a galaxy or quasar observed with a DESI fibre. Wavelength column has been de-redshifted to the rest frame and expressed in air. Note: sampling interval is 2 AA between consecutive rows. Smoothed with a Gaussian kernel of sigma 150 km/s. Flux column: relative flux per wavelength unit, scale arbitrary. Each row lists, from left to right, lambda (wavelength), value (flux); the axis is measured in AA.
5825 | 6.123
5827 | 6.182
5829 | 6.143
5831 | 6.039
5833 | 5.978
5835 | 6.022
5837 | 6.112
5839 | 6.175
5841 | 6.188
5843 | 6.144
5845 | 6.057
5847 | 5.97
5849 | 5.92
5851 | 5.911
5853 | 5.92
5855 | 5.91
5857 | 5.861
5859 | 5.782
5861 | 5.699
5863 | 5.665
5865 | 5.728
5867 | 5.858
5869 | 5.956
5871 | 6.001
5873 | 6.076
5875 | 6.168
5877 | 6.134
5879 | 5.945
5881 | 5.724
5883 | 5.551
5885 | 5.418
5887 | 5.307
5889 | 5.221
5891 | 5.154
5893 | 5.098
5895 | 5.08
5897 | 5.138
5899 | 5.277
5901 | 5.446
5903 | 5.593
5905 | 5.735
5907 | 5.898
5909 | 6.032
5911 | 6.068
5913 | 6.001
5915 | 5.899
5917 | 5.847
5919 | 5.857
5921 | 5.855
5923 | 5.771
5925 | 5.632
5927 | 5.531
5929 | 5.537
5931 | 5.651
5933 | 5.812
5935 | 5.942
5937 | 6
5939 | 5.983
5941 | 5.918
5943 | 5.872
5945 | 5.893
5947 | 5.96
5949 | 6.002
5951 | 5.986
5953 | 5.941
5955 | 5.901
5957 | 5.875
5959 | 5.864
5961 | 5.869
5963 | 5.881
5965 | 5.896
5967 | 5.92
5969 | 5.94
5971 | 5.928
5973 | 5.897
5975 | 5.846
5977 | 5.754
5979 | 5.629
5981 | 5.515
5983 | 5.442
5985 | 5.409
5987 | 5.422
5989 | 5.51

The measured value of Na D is 2.1 AA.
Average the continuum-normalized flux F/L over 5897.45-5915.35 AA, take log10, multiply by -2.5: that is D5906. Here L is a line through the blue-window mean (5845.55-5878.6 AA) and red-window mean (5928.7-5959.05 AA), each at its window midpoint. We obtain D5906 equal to 0.03 mag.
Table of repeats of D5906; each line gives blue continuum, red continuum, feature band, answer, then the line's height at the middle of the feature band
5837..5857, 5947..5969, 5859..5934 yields 0.05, 5.97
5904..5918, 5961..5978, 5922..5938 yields 0.03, 5.91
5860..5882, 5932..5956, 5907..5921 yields 0.00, 5.92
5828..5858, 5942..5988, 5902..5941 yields 0.01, 5.89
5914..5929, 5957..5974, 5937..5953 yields -0.02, 5.83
